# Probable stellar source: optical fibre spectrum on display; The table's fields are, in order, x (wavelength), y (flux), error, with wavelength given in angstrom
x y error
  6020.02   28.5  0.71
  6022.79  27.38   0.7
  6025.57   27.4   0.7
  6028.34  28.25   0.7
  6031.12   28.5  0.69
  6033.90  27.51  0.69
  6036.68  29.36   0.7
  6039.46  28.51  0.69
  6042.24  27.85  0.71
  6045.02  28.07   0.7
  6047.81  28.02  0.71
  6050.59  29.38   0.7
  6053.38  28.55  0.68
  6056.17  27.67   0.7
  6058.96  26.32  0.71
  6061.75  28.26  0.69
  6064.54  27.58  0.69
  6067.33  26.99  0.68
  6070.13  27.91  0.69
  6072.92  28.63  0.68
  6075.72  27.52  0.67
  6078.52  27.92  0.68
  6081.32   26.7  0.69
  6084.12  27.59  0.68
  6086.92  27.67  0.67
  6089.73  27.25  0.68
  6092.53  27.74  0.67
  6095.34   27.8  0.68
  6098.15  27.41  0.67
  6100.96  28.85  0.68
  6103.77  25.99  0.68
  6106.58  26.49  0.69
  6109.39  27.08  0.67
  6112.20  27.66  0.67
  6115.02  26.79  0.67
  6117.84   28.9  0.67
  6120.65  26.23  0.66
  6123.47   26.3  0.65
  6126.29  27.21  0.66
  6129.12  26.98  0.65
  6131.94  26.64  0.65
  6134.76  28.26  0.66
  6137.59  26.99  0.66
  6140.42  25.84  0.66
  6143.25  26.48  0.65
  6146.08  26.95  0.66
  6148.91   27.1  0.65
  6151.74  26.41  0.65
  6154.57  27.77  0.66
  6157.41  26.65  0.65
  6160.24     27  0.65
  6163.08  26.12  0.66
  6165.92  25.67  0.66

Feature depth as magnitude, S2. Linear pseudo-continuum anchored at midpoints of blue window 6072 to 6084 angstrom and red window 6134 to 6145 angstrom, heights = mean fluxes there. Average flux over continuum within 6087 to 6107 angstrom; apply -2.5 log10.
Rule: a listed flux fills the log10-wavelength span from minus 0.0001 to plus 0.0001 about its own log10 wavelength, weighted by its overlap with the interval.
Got -0.002 mag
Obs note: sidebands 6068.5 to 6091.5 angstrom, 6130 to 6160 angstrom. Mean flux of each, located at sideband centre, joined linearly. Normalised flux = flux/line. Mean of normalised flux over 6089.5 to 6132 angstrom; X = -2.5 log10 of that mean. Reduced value 0.00 mag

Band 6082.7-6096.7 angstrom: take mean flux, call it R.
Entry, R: 27.6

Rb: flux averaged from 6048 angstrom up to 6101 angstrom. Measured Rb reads 27.8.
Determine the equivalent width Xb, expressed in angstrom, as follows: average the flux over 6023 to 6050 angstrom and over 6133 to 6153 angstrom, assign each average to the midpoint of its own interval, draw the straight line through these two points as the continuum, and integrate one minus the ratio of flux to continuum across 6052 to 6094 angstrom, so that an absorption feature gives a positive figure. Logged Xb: 0.1 angstrom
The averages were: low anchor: 28.2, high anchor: 26.9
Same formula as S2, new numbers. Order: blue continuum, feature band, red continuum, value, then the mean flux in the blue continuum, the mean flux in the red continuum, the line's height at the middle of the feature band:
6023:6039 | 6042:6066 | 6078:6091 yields -0.006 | 28.2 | 27.4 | 27.8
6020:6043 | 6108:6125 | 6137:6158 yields -0.001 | 28.1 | 26.8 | 27.1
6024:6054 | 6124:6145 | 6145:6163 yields 0.011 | 28.3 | 26.9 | 27.2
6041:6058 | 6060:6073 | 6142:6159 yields 0.009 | 28.2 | 26.9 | 28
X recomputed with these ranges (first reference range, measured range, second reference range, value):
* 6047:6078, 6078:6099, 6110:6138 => 0.004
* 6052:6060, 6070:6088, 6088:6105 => -0.007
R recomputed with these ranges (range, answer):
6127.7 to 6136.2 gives 27.3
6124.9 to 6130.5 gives 27.1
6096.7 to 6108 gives 27.2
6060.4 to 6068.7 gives 27.6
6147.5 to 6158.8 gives 27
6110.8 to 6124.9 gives 27.2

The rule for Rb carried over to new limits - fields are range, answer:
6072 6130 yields 27.4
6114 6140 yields 27.1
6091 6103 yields 27.8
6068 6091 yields 27.6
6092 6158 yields 27.1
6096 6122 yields 27.3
